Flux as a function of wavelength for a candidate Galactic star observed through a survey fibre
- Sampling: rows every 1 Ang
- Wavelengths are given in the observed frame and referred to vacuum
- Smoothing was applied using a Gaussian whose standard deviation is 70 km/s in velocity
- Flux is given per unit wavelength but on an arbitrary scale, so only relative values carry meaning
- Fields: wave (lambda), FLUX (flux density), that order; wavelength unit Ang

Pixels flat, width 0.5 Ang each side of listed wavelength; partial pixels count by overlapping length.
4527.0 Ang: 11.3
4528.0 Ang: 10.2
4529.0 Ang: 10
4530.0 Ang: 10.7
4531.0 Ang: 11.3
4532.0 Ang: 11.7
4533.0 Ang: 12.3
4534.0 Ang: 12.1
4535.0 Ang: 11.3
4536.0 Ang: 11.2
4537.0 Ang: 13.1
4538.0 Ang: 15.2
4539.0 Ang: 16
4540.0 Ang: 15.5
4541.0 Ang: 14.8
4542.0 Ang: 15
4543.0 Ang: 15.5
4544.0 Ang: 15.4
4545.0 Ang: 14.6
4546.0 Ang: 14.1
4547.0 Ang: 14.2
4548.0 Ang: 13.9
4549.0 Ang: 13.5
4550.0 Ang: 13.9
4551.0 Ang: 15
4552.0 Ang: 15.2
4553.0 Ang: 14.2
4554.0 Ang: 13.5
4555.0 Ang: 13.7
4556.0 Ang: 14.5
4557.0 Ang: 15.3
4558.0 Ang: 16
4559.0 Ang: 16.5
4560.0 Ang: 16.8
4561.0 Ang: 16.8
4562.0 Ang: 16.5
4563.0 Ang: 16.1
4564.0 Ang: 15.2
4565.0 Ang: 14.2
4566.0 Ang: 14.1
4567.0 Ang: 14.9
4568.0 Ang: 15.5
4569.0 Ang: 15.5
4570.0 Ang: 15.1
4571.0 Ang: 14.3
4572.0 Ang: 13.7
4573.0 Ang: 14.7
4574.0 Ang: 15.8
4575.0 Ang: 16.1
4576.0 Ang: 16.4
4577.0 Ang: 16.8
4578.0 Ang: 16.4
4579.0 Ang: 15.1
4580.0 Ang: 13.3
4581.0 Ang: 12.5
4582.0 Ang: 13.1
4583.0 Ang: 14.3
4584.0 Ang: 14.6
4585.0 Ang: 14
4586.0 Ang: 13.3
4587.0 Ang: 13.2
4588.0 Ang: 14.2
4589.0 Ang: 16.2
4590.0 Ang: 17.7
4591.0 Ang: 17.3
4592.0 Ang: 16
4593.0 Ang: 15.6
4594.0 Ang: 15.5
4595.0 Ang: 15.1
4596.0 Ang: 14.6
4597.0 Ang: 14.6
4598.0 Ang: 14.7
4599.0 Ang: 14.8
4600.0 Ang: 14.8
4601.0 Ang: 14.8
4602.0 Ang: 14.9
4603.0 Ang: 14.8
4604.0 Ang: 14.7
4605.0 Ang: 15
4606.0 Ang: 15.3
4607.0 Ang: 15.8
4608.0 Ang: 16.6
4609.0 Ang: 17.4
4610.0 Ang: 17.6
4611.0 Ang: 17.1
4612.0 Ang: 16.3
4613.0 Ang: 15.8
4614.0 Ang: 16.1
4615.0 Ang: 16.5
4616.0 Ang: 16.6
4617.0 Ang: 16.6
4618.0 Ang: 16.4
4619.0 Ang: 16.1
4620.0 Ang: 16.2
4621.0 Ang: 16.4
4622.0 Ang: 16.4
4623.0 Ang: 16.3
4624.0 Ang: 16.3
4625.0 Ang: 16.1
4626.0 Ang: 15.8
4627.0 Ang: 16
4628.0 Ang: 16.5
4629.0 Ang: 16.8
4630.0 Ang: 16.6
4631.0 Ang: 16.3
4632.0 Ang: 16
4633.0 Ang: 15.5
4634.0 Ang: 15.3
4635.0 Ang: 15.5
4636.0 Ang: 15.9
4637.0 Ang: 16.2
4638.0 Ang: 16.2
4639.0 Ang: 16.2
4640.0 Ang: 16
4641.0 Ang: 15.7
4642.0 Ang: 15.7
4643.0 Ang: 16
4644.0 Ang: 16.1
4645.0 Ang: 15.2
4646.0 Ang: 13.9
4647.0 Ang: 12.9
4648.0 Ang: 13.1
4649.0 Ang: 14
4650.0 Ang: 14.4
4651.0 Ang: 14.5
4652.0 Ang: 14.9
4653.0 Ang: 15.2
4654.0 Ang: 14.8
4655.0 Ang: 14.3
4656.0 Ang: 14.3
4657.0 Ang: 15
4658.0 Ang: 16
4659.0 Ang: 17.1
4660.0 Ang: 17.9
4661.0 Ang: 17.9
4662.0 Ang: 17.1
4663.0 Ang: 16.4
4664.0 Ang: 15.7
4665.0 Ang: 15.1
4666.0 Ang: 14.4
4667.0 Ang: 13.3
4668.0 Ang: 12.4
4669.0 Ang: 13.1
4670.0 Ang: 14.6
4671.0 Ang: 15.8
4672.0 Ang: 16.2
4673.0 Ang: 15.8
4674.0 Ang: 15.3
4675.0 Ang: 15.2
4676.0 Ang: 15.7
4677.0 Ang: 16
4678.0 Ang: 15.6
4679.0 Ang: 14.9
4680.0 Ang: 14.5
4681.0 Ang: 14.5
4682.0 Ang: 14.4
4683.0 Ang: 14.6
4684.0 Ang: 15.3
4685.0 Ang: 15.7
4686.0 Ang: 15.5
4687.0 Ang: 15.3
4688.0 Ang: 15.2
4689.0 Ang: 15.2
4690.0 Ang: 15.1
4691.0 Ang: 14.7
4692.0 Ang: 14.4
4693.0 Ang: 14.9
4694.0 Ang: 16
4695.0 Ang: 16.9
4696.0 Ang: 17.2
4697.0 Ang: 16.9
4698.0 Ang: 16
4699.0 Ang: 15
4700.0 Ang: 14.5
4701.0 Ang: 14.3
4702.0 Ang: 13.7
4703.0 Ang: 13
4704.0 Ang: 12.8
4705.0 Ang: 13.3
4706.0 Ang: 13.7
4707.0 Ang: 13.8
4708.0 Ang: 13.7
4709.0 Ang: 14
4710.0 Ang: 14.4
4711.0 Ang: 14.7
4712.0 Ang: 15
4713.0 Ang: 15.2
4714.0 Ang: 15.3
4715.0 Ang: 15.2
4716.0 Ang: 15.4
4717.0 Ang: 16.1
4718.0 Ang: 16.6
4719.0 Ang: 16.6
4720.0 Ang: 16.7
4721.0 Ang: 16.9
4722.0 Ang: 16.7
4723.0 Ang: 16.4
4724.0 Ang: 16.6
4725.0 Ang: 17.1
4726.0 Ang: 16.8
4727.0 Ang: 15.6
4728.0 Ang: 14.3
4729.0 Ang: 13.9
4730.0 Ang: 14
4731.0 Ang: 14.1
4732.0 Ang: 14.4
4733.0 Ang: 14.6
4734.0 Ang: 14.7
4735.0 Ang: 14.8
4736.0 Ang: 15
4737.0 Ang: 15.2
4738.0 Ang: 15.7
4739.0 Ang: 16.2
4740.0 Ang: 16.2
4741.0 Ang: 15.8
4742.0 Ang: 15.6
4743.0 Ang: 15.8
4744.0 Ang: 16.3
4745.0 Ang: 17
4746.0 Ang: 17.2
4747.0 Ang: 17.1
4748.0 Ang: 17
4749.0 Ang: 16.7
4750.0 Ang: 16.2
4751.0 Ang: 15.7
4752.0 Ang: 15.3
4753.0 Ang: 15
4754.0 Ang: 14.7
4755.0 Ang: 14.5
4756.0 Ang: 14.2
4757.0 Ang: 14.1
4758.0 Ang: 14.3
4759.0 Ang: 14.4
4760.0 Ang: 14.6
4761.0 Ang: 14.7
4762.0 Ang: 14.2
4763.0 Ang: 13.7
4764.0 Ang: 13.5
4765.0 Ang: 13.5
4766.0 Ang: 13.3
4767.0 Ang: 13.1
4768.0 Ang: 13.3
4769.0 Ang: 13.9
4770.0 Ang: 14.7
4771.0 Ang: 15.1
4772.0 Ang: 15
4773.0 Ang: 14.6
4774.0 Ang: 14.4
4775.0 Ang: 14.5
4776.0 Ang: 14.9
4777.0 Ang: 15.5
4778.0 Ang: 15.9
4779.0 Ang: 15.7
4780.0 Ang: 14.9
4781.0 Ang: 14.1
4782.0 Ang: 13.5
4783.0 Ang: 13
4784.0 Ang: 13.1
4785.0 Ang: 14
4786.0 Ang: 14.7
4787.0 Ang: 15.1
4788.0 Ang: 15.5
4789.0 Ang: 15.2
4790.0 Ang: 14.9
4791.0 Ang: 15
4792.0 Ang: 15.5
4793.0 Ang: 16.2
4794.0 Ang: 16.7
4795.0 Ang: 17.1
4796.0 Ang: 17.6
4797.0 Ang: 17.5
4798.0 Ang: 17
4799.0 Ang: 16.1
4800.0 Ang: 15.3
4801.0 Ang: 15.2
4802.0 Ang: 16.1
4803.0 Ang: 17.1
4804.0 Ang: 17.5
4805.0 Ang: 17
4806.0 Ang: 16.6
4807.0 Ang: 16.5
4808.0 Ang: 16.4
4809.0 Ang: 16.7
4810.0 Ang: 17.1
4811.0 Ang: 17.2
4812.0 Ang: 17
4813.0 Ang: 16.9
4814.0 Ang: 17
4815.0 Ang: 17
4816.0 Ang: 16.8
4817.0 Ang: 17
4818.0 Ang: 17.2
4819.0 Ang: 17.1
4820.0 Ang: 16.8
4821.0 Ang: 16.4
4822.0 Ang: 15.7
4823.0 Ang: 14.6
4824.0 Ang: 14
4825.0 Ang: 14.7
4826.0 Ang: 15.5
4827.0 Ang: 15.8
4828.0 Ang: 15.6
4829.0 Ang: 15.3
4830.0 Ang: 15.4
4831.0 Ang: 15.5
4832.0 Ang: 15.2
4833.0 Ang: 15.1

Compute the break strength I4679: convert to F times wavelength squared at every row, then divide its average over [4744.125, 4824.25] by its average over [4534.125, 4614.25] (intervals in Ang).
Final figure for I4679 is 1.1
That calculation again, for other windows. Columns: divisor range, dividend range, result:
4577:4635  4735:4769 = 1.03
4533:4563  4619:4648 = 1.13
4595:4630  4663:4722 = 0.98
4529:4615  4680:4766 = 1.09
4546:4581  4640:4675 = 1.05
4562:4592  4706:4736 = 1.08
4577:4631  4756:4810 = 1.05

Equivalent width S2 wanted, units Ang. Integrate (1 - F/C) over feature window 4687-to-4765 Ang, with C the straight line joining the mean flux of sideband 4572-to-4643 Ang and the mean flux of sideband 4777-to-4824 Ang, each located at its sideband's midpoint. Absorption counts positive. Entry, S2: 3.1 Ang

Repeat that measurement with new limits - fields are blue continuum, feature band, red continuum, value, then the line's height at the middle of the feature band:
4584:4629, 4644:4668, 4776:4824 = 1.09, 15.8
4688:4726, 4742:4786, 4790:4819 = 3.42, 16.1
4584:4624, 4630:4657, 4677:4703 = 0.47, 15.4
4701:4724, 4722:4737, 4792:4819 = 0.08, 15.3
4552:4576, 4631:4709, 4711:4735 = 1.53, 15.4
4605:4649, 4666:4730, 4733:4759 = 2.45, 15.7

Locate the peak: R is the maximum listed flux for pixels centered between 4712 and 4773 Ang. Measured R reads 17.2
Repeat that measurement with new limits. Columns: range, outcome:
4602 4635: 17.6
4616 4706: 17.9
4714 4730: 17.1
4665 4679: 16.2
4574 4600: 17.7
